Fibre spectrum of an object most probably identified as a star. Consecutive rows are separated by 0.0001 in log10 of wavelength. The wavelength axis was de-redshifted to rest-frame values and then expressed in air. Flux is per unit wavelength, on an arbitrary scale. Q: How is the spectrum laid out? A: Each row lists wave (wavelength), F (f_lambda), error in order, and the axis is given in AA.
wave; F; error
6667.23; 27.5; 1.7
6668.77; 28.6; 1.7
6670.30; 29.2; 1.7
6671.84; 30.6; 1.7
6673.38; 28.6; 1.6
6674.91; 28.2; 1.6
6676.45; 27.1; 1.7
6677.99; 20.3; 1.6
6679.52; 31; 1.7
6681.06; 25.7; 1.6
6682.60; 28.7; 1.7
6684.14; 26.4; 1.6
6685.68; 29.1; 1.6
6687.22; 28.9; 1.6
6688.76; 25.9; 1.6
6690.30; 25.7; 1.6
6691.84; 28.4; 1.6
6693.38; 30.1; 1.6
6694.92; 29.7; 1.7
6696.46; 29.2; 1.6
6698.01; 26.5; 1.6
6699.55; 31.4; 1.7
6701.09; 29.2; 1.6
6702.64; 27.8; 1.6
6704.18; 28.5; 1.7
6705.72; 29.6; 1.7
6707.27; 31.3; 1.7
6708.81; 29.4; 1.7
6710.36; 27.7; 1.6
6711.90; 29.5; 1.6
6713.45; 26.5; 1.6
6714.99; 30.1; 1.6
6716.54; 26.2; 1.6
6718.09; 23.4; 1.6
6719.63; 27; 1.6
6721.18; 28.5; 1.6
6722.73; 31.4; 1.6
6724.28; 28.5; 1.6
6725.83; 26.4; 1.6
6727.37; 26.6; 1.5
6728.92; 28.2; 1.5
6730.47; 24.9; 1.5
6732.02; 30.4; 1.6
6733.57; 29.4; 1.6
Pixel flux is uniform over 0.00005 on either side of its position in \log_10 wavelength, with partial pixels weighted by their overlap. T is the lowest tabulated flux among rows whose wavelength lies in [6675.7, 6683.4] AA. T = 20.3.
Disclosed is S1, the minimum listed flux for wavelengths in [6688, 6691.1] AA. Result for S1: 25.7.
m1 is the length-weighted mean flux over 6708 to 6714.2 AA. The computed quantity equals 28.3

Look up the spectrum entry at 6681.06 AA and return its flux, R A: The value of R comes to 25.7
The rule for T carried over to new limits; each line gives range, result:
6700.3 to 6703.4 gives 27.8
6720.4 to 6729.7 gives 26.4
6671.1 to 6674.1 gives 28.6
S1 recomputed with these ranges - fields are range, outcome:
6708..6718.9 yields 23.4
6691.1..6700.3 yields 26.5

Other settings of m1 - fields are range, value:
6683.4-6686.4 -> 27.7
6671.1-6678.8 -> 27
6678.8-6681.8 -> 28.3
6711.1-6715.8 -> 28.7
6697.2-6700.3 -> 28.9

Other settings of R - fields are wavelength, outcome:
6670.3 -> 29.2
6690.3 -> 25.7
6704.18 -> 28.5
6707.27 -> 31.3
